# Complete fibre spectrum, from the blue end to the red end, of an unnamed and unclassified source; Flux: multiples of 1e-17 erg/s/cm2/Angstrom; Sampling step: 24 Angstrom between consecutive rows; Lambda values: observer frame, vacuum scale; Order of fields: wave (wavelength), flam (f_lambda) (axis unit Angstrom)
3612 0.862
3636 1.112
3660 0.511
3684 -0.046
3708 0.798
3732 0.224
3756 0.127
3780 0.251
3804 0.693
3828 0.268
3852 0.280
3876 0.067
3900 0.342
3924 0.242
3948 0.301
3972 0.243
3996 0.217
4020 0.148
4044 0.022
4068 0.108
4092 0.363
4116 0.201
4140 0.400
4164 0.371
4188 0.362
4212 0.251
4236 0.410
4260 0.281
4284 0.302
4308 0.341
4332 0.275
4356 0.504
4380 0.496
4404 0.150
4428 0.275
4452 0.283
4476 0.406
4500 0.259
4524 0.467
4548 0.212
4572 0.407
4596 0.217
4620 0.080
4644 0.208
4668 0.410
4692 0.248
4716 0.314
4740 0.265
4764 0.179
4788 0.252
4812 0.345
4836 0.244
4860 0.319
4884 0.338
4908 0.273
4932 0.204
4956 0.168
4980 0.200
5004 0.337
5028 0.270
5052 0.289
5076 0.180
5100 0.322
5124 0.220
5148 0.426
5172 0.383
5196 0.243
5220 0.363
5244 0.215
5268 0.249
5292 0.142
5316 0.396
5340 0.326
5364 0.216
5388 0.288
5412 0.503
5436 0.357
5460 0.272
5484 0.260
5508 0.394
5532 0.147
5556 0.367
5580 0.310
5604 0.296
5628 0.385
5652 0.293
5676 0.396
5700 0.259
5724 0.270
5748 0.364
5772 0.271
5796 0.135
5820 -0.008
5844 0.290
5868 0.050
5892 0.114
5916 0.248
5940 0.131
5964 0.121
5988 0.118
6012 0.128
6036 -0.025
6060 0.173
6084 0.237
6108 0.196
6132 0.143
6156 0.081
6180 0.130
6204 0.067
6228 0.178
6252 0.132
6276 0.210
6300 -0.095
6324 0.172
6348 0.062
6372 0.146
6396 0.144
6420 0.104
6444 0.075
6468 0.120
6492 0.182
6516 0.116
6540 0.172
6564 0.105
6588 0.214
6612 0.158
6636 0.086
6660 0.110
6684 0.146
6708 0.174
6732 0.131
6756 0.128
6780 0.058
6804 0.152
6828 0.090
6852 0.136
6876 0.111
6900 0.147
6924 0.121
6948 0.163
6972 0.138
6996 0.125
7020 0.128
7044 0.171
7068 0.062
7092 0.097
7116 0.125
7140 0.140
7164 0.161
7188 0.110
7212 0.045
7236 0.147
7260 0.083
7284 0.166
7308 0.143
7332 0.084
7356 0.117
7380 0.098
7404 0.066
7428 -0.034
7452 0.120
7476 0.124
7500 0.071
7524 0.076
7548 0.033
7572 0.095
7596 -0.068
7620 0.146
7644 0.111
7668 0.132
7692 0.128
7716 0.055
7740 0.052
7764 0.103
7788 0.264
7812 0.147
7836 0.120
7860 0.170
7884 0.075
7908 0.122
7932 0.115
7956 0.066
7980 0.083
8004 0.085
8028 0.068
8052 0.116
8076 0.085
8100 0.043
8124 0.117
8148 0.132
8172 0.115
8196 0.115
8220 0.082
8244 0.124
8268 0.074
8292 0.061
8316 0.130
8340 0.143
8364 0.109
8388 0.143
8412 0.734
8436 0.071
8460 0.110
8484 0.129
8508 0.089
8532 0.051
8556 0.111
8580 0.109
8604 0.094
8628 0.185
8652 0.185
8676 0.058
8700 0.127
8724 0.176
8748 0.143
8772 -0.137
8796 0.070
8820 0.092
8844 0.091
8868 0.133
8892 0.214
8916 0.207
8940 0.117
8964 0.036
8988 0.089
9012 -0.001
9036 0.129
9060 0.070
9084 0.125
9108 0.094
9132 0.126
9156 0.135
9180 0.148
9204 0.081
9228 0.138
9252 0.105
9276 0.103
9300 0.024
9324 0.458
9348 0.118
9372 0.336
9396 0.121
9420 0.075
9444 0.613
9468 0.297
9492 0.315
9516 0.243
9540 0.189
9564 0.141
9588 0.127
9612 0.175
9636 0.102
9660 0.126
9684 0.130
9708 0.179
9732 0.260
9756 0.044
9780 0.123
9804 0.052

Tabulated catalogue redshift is 1.254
